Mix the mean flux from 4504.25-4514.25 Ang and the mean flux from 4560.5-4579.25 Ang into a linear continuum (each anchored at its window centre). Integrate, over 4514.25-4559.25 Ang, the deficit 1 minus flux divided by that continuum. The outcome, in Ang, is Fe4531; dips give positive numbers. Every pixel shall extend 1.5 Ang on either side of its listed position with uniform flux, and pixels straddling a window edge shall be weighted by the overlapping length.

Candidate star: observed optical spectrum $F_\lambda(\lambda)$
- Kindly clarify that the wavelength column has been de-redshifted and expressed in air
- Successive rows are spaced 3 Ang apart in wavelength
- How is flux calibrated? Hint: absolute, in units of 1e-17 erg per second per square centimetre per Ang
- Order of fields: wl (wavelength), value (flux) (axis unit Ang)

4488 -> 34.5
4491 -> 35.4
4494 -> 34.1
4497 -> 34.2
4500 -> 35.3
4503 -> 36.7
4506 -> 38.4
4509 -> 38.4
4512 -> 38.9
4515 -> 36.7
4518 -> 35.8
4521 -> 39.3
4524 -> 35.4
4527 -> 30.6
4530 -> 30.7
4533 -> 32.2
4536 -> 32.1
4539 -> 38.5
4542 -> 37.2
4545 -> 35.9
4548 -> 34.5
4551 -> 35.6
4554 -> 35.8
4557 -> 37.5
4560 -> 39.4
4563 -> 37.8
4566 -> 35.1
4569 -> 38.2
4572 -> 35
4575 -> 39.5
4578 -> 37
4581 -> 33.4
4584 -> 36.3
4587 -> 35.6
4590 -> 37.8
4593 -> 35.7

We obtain 3.1 Ang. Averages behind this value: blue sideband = 38.4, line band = 35.2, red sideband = 37.2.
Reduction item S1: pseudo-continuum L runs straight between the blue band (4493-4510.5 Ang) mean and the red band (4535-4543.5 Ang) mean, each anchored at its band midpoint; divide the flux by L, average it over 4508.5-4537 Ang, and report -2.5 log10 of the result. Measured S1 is 0.038 mag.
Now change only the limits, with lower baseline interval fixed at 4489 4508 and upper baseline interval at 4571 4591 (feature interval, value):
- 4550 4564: -0.03 mag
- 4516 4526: -0.02 mag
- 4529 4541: 0.07 mag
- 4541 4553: 0.01 mag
